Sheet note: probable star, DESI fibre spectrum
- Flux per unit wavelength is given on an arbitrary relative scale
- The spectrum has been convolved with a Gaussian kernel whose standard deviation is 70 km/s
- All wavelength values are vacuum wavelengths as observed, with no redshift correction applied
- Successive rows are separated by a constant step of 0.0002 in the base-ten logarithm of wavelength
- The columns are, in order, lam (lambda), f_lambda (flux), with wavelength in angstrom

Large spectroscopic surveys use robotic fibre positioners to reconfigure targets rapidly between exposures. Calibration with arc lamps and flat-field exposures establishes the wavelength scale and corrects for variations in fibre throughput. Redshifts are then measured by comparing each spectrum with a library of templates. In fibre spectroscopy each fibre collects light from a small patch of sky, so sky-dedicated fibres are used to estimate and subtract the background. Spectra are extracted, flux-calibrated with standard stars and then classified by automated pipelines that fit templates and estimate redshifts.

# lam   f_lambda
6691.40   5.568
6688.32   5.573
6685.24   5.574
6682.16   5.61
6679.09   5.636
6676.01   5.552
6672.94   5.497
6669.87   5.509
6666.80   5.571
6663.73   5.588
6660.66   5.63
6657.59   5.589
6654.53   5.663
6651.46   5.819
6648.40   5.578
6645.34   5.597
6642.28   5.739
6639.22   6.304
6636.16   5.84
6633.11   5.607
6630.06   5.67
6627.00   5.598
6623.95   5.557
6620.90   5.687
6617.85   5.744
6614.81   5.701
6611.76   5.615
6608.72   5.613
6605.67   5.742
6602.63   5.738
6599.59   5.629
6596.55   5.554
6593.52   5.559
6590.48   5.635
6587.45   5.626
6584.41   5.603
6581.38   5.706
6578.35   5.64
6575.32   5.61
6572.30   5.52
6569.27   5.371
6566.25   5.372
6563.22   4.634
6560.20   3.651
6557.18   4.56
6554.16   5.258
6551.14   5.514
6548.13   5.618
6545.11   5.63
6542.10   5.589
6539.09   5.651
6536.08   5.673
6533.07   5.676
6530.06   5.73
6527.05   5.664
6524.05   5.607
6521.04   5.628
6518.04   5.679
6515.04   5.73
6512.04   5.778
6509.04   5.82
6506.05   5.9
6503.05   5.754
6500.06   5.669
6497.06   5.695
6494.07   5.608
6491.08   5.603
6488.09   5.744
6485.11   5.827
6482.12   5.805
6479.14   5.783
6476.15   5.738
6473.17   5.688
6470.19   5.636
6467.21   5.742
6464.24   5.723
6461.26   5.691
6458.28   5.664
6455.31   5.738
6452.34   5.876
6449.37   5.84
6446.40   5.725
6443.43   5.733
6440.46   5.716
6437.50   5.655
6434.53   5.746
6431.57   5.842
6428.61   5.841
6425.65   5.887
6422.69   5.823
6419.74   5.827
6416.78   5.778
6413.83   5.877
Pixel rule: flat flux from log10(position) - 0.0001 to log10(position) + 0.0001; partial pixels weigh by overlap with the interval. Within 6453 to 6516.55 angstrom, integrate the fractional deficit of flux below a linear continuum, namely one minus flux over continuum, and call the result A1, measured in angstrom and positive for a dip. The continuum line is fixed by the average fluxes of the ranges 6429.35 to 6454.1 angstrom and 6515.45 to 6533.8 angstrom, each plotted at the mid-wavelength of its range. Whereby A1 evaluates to -0.2 angstrom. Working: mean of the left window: 5.77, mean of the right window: 5.67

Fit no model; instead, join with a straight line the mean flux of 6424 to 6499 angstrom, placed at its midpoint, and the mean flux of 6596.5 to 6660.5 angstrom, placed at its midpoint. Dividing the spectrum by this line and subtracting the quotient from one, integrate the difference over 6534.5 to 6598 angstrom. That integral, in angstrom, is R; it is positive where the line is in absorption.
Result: 3.7 angstrom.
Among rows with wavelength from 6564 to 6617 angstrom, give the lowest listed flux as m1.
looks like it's 5.371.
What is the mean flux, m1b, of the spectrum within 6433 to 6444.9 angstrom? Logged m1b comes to 5.71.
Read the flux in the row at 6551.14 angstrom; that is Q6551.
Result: 5.514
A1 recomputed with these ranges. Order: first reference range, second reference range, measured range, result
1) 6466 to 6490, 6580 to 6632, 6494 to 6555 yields 0.4 angstrom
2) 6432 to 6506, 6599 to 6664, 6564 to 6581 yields 0.7 angstrom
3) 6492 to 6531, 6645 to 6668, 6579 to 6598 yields 0.2 angstrom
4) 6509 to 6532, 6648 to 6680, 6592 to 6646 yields -0.6 angstrom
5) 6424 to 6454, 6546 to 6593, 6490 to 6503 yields -0.2 angstrom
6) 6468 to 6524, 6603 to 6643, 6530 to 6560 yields 1.7 angstrom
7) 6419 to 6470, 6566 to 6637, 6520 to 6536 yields 0.1 angstrom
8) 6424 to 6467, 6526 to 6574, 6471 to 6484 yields -0.3 angstrom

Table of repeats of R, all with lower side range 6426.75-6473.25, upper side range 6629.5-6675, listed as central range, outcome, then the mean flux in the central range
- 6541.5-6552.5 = 0.2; 5.59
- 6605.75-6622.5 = 0.0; 5.68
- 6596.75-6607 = 0.0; 5.68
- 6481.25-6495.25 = 0.0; 5.72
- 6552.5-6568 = 2.7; 4.71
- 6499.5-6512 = -0.1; 5.8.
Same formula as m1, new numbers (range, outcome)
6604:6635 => 5.557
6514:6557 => 5.258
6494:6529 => 5.607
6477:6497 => 5.603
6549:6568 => 3.651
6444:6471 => 5.636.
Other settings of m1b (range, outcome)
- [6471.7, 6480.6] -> 5.73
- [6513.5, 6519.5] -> 5.71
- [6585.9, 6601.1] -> 5.6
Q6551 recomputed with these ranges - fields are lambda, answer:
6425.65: 5.887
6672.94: 5.497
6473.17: 5.688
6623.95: 5.557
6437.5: 5.655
